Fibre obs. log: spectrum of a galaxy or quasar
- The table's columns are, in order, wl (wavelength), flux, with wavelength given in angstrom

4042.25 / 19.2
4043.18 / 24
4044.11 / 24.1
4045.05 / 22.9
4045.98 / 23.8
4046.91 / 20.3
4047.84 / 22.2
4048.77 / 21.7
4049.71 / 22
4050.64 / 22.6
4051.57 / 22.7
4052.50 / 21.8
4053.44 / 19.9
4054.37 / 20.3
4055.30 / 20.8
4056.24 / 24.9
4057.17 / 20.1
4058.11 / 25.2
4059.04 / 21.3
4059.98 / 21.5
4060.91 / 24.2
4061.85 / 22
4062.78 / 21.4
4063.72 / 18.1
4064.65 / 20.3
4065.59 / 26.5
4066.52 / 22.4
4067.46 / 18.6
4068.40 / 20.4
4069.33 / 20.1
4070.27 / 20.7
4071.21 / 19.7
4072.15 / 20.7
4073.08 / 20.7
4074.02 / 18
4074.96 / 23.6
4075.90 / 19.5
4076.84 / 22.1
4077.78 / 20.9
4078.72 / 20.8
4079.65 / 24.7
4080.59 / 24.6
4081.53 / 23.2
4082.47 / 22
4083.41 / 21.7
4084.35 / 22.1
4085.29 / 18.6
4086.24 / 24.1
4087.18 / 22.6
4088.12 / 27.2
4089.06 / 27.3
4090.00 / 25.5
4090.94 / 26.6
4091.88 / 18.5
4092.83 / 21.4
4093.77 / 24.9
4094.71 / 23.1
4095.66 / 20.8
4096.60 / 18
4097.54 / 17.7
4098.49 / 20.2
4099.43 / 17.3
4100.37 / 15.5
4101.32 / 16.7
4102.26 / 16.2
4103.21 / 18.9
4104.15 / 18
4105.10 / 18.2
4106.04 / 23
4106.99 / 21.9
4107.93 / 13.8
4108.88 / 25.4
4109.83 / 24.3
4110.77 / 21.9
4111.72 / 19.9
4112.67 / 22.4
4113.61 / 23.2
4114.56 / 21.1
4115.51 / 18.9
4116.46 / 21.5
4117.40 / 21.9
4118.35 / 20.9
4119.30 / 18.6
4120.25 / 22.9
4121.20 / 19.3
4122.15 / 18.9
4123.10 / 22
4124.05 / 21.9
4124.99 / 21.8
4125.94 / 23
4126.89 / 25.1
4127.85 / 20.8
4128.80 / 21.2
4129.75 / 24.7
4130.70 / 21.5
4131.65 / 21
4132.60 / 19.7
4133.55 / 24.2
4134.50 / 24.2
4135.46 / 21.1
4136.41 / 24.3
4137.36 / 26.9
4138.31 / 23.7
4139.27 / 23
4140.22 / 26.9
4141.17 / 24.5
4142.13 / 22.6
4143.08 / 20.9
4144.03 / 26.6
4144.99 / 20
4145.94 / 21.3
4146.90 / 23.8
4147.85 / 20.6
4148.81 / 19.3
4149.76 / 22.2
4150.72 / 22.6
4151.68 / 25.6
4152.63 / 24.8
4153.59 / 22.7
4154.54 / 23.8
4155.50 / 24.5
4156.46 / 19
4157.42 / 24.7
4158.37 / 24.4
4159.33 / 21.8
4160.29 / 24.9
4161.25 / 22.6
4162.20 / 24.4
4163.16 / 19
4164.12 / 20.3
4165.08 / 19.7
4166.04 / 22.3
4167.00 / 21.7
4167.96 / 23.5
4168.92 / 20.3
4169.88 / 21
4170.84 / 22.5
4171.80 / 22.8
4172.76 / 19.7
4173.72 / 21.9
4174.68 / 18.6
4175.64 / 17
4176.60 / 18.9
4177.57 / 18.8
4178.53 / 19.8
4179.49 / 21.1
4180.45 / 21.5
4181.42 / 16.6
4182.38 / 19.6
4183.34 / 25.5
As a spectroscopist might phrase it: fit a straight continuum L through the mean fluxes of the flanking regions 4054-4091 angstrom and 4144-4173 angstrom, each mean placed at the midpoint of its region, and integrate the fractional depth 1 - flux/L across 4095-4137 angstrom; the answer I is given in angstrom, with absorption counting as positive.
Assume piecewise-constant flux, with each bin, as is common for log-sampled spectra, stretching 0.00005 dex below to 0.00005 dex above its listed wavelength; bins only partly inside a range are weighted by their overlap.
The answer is 2.6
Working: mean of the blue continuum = 22.1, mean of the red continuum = 22.3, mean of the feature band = 20.8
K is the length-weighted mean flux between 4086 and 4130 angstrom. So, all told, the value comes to 21.2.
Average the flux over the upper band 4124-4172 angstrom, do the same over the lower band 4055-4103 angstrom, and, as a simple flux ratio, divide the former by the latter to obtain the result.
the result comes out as 1.06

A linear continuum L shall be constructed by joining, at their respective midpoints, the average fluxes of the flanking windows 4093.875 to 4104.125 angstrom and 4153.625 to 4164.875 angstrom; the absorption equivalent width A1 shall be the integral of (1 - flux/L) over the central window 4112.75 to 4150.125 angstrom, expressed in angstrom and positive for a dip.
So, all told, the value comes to -2.6 angstrom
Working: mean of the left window 18.7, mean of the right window 22.6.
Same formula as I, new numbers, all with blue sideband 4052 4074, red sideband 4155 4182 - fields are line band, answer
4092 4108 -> 1.50 angstrom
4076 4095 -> -1.56 angstrom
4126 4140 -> -1.19 angstrom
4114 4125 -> 0.24 angstrom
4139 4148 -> -0.81 angstrom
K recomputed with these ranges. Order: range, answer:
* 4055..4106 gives 21.3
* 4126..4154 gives 23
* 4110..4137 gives 21.8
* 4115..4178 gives 22.1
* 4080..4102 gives 21.7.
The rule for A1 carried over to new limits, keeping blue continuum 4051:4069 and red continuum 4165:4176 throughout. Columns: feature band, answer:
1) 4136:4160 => -2.4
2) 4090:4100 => 0.2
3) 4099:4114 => 1.1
